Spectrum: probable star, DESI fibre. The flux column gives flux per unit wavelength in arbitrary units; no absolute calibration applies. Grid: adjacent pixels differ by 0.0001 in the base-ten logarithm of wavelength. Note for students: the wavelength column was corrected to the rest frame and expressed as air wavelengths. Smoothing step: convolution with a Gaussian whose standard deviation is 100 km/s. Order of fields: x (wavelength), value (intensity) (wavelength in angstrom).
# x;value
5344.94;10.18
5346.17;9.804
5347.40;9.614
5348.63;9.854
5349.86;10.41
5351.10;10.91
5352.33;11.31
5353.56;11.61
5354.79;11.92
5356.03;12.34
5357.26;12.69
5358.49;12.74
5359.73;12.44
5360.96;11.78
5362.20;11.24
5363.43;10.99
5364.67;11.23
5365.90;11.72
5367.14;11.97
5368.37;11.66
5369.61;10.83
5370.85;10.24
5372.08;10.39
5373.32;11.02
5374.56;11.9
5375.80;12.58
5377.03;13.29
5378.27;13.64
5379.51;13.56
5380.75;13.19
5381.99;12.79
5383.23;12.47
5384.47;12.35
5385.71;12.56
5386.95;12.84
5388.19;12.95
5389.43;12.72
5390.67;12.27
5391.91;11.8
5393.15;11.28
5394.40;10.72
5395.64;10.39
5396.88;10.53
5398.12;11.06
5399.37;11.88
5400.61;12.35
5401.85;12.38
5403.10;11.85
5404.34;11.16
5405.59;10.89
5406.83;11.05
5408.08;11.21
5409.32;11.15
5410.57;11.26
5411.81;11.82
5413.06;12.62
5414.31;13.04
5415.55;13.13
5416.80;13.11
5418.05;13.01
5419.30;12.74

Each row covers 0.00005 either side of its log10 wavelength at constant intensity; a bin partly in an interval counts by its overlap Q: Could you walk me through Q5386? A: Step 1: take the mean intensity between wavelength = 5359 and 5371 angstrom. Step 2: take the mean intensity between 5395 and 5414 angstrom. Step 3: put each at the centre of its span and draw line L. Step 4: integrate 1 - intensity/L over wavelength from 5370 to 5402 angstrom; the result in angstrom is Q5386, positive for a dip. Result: -1.6 angstrom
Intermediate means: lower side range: 11.5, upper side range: 11.5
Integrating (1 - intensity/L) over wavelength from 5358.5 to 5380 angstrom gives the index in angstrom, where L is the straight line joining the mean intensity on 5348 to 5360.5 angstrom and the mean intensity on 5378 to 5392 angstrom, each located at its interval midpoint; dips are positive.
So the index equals 0.7 angstrom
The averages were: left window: 11.6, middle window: 11.8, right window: 12.8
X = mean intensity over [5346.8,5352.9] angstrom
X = 10.4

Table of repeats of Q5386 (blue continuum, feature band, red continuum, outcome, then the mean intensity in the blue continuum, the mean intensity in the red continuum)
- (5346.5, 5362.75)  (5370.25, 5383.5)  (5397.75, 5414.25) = -0.9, 11.4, 11.6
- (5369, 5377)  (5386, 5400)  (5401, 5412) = -0.4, 11.3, 11.4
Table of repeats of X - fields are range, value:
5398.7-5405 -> 11.9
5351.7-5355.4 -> 11.6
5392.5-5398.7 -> 10.8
